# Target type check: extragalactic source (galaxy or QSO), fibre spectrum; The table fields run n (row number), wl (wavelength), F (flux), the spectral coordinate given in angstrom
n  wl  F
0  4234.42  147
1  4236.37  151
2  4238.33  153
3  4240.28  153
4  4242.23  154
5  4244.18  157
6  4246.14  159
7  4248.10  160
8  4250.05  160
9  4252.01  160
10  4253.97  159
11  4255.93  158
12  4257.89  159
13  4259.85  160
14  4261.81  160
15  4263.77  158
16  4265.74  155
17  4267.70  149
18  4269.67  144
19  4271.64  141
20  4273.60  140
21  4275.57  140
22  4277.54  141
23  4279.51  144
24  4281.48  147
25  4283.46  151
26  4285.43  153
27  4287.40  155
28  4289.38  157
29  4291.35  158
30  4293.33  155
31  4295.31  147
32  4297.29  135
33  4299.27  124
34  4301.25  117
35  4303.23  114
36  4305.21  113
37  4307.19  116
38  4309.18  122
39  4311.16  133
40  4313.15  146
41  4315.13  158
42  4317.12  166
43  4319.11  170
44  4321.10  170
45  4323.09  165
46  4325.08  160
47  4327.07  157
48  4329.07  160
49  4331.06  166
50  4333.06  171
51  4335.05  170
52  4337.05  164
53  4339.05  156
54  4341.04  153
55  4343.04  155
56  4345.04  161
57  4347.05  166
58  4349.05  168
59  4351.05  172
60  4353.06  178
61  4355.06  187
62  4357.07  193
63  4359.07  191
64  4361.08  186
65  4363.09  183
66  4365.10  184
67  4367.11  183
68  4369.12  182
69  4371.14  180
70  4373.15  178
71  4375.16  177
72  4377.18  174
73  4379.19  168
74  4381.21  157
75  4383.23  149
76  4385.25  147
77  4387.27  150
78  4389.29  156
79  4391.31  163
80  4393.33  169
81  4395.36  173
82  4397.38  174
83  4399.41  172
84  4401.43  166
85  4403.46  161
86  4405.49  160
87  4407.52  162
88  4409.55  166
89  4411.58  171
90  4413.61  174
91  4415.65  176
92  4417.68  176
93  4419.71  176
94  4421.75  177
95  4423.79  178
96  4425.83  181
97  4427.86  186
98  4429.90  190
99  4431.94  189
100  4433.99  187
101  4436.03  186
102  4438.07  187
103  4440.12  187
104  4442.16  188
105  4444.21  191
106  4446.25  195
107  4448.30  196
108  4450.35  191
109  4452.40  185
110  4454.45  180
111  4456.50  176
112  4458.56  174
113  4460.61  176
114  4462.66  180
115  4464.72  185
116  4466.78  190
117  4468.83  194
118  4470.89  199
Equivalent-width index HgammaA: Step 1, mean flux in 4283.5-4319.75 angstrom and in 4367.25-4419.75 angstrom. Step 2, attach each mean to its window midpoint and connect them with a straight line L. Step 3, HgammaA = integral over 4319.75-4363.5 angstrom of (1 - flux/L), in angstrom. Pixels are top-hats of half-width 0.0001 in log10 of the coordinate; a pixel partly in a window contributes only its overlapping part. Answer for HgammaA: -4.8 angstrom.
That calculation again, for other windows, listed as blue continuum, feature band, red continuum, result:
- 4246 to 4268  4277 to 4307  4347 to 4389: 4.2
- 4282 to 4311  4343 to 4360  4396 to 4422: -2.5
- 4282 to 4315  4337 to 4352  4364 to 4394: -0.6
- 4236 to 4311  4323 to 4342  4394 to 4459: -0.4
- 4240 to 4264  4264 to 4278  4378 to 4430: 1.3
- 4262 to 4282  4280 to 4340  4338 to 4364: 3.8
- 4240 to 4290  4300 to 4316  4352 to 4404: 3.3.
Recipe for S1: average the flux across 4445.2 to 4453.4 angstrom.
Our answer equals 192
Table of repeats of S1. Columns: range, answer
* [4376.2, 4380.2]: 171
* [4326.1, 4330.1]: 158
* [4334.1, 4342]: 161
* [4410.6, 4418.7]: 174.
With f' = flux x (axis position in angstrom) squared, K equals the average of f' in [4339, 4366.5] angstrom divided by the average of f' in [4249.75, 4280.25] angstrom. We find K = 1.20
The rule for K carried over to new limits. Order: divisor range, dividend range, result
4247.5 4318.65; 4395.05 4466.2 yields 1.32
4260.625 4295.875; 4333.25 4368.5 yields 1.20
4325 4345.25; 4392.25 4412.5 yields 1.07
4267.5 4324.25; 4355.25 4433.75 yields 1.26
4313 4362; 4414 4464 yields 1.14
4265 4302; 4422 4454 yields 1.39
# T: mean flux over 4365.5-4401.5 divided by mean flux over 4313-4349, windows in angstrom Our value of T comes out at 1.03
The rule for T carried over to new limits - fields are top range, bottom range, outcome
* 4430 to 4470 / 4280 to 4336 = 1.26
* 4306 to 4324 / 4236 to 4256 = 0.95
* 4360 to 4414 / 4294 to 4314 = 1.33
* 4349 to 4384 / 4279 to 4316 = 1.28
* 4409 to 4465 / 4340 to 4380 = 1.04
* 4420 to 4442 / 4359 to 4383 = 1.04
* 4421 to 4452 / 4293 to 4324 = 1.33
